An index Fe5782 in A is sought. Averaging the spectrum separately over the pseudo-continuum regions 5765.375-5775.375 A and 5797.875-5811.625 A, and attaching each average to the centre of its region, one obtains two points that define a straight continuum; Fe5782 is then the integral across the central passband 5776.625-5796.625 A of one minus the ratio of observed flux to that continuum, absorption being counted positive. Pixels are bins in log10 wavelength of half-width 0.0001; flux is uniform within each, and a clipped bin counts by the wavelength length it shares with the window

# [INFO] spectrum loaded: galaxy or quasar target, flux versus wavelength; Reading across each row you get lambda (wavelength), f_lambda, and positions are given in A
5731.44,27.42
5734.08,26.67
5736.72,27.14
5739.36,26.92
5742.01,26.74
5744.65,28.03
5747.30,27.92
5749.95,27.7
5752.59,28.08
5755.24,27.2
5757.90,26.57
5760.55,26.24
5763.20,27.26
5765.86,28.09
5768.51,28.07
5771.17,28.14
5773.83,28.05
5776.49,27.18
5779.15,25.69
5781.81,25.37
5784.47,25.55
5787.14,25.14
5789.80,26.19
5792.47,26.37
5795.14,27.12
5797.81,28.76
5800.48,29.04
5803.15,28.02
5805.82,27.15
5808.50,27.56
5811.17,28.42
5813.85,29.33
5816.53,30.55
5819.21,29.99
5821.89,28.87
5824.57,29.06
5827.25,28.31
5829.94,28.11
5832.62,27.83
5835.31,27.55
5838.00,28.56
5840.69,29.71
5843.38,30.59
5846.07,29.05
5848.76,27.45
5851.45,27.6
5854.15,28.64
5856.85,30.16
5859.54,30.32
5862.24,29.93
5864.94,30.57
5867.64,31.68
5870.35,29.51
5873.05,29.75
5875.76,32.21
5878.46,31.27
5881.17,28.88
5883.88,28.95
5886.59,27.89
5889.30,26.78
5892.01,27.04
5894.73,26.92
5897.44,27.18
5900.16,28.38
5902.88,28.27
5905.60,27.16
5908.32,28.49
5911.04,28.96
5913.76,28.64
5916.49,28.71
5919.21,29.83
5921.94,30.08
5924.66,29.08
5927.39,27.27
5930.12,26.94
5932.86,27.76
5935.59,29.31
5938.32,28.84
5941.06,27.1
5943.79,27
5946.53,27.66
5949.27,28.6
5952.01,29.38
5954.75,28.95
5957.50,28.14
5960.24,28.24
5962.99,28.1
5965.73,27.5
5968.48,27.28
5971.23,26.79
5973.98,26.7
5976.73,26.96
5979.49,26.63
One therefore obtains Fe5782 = 1.5 A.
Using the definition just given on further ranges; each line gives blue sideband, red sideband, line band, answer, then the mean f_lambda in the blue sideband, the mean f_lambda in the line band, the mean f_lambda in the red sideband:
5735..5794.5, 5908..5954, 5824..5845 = -0.8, 27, 28.7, 28.5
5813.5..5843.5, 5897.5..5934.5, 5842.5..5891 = -1.3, 29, 29.5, 28.4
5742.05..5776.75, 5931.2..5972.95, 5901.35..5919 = -0.3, 27.6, 28.5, 28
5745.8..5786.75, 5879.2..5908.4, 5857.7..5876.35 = -1.9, 27.1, 30.5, 27.8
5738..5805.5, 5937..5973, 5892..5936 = -0.7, 27.2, 28.2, 28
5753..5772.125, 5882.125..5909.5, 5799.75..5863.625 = -2.9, 27.4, 28.8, 27.7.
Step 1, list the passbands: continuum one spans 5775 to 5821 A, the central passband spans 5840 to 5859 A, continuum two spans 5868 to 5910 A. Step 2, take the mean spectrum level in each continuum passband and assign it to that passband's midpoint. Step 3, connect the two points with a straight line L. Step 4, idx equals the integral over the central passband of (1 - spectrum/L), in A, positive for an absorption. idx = -0.6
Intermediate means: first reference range 27.5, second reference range 28.6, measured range 29.1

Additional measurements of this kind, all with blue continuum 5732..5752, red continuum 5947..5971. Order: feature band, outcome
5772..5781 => 0.2 A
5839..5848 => -0.6 A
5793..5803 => -0.2 A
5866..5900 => -1.4 A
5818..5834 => -0.6 A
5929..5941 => 0.0 A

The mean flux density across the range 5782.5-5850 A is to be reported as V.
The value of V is 28.1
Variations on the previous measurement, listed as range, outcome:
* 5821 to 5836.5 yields 28.3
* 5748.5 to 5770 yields 27.4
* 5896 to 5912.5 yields 28.1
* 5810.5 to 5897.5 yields 29.1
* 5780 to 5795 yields 25.8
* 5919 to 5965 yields 28.3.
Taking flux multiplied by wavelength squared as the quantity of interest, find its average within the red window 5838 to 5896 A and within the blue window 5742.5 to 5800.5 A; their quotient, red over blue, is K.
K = 1.1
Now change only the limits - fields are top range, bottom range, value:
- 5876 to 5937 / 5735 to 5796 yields 1.11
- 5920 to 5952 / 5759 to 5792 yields 1.12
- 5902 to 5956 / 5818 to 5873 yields 1.00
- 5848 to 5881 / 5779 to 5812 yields 1.14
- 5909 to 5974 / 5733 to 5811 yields 1.10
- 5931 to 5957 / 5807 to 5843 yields 1.02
